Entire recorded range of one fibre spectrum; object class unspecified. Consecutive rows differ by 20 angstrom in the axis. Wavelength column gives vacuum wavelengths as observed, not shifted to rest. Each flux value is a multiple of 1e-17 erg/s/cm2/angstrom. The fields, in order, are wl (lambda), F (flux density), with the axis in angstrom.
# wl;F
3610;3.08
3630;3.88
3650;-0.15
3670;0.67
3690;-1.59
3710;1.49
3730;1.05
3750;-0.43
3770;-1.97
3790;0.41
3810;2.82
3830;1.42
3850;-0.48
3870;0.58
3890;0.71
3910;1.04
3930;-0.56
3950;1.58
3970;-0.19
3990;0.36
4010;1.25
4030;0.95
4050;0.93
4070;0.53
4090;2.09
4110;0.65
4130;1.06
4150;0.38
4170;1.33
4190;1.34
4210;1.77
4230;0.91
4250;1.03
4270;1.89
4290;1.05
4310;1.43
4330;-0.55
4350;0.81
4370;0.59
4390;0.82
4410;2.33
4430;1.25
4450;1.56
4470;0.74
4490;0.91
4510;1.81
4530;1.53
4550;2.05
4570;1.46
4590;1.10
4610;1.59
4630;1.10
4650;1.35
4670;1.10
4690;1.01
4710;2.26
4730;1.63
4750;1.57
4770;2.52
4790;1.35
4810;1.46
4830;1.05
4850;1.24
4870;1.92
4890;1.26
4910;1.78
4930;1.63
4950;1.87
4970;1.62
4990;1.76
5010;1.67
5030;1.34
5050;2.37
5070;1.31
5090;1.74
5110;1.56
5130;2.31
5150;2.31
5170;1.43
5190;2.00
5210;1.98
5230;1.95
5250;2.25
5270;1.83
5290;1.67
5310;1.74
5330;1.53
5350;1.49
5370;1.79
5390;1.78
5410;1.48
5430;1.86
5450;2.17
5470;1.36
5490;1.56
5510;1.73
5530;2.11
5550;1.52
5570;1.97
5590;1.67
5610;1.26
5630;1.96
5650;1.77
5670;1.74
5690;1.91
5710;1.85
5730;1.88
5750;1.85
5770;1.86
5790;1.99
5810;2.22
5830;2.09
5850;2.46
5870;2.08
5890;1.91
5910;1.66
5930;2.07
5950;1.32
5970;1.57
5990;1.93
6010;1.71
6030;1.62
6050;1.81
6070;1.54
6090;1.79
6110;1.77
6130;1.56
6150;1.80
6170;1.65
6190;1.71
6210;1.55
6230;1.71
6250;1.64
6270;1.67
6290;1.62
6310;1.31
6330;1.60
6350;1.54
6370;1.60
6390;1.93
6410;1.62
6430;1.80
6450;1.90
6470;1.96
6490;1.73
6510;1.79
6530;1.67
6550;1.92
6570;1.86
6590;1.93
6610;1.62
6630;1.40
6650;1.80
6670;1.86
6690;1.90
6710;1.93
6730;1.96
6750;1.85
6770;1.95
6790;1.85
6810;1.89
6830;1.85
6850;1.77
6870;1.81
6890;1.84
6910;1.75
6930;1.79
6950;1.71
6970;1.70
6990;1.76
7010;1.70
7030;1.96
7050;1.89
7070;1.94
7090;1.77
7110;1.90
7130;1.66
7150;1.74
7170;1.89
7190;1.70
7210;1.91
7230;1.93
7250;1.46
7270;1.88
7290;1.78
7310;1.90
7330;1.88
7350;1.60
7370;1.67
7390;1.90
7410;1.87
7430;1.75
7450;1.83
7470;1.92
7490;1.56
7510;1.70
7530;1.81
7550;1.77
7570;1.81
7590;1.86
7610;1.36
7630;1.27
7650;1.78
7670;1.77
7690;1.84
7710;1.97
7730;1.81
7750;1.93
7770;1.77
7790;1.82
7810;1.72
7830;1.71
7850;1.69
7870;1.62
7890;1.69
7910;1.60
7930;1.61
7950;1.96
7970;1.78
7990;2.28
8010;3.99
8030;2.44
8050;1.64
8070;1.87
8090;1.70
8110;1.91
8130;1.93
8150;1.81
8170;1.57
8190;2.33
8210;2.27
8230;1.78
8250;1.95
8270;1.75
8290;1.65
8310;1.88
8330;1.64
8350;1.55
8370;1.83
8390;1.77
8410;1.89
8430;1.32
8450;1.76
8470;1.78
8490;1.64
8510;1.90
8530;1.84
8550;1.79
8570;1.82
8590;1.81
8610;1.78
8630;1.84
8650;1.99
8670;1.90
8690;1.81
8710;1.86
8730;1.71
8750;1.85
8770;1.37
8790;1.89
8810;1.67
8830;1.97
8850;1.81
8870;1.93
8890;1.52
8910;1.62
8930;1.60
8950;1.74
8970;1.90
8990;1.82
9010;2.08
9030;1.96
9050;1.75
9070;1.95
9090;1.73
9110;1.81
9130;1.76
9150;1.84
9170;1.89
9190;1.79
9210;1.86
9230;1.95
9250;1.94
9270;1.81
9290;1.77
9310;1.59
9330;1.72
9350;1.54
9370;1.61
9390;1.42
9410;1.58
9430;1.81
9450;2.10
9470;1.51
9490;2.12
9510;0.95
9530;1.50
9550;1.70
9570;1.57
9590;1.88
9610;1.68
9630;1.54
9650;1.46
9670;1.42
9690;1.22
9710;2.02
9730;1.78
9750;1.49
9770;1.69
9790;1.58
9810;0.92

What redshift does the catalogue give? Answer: 0.219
